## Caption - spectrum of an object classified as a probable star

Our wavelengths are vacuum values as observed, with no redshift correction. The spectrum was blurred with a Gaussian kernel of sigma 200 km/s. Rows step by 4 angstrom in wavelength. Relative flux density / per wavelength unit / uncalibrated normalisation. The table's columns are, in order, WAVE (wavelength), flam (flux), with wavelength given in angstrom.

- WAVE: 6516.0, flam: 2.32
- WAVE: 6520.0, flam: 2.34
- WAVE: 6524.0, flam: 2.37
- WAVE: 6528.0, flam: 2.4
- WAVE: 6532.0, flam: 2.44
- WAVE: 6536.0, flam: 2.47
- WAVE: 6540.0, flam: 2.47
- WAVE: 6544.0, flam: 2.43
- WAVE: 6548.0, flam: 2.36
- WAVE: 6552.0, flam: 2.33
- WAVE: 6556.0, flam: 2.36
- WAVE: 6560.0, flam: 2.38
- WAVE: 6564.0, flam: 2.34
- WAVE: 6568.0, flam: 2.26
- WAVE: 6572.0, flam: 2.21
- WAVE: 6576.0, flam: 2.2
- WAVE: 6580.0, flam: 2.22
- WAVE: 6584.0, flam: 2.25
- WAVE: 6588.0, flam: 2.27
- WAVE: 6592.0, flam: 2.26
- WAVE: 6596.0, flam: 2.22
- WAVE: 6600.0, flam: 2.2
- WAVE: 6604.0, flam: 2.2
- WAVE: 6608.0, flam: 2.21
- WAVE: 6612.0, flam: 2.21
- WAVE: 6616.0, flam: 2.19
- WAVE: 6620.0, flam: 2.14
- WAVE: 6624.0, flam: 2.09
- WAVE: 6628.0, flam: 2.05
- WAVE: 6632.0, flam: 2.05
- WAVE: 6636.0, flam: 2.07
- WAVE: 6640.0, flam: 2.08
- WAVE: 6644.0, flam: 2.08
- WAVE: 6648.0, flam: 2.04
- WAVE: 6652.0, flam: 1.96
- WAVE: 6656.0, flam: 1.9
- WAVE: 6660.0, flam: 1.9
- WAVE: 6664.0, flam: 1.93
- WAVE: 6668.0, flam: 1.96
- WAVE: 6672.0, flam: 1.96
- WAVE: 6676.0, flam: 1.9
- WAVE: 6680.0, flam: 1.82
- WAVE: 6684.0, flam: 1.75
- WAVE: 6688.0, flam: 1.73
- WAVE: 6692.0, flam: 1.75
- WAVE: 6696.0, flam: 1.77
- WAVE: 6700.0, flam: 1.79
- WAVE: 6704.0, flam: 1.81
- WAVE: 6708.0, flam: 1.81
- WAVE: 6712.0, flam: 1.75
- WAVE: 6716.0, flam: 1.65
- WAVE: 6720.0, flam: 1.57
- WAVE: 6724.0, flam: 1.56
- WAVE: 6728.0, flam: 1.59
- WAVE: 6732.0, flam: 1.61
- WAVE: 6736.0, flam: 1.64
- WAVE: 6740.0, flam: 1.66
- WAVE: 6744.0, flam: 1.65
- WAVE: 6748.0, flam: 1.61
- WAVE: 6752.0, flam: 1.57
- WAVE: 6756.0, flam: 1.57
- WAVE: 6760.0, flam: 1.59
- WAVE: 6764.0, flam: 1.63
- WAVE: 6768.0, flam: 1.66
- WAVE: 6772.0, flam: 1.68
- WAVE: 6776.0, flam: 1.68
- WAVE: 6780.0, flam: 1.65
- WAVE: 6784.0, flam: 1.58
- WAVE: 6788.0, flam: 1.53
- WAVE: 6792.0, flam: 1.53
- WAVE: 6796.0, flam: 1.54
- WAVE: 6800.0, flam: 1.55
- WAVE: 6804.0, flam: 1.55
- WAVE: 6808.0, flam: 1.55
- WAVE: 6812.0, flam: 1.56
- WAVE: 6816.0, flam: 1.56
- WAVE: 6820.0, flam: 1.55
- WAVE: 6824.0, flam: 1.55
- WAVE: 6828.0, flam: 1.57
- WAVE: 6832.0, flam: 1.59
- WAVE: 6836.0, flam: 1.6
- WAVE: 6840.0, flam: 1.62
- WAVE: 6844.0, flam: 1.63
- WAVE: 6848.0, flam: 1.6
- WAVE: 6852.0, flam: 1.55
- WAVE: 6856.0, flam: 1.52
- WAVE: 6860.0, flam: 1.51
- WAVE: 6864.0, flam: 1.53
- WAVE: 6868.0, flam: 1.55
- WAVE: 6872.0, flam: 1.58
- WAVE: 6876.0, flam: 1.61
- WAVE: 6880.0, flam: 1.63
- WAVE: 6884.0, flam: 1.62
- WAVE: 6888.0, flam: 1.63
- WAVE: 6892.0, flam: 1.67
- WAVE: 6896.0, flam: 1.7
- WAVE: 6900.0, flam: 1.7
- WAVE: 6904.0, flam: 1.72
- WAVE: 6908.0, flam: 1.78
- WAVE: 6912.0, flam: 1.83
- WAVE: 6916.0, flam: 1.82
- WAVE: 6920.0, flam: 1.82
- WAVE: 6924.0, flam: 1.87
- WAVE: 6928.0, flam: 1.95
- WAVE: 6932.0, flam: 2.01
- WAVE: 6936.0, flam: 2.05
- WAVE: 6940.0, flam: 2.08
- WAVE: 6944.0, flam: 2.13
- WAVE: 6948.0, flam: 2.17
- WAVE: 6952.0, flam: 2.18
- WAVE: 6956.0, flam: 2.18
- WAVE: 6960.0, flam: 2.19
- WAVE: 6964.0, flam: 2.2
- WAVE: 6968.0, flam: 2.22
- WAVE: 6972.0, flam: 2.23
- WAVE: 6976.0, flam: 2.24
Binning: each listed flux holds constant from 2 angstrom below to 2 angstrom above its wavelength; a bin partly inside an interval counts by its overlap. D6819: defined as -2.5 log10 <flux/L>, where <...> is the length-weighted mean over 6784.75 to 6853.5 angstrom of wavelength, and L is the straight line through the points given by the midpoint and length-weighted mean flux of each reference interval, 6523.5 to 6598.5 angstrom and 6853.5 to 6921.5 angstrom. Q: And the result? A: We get 0.15 mag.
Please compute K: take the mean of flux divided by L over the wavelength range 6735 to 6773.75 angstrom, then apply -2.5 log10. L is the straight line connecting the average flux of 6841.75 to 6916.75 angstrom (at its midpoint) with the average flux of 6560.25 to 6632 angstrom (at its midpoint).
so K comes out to 0.16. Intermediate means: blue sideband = 2.21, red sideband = 1.64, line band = 1.63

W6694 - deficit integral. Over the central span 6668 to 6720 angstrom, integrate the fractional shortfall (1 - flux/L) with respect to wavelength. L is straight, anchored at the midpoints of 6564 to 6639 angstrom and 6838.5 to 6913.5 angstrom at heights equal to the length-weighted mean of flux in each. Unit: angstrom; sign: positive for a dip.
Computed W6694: 5.5 angstrom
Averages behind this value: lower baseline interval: 2.19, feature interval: 1.79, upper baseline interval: 1.63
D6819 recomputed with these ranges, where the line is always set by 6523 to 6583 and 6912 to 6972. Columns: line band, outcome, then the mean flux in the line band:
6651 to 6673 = 0.17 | 1.93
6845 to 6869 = 0.34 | 1.55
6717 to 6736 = 0.36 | 1.59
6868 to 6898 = 0.28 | 1.63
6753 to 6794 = 0.33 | 1.61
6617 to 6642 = 0.10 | 2.08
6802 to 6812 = 0.36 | 1.55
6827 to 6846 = 0.31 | 1.6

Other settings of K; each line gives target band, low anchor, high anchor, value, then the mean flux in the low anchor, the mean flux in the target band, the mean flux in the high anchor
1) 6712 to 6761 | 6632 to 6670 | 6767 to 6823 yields 0.088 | 1.99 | 1.61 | 1.58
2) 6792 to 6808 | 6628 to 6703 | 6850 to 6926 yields 0.144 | 1.92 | 1.54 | 1.67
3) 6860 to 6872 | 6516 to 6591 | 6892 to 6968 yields 0.298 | 2.34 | 1.54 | 1.96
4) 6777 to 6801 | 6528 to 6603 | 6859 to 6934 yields 0.214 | 2.32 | 1.57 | 1.71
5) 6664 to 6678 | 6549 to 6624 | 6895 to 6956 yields 0.121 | 2.24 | 1.94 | 1.93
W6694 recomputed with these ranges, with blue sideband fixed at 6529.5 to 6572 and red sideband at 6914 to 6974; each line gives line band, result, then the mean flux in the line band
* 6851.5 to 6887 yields 9.4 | 1.57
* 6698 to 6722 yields 5.6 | 1.73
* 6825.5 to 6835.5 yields 2.7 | 1.58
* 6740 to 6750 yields 2.7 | 1.64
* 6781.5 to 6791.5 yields 2.9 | 1.56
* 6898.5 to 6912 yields 2.3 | 1.75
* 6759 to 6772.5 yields 3.5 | 1.64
